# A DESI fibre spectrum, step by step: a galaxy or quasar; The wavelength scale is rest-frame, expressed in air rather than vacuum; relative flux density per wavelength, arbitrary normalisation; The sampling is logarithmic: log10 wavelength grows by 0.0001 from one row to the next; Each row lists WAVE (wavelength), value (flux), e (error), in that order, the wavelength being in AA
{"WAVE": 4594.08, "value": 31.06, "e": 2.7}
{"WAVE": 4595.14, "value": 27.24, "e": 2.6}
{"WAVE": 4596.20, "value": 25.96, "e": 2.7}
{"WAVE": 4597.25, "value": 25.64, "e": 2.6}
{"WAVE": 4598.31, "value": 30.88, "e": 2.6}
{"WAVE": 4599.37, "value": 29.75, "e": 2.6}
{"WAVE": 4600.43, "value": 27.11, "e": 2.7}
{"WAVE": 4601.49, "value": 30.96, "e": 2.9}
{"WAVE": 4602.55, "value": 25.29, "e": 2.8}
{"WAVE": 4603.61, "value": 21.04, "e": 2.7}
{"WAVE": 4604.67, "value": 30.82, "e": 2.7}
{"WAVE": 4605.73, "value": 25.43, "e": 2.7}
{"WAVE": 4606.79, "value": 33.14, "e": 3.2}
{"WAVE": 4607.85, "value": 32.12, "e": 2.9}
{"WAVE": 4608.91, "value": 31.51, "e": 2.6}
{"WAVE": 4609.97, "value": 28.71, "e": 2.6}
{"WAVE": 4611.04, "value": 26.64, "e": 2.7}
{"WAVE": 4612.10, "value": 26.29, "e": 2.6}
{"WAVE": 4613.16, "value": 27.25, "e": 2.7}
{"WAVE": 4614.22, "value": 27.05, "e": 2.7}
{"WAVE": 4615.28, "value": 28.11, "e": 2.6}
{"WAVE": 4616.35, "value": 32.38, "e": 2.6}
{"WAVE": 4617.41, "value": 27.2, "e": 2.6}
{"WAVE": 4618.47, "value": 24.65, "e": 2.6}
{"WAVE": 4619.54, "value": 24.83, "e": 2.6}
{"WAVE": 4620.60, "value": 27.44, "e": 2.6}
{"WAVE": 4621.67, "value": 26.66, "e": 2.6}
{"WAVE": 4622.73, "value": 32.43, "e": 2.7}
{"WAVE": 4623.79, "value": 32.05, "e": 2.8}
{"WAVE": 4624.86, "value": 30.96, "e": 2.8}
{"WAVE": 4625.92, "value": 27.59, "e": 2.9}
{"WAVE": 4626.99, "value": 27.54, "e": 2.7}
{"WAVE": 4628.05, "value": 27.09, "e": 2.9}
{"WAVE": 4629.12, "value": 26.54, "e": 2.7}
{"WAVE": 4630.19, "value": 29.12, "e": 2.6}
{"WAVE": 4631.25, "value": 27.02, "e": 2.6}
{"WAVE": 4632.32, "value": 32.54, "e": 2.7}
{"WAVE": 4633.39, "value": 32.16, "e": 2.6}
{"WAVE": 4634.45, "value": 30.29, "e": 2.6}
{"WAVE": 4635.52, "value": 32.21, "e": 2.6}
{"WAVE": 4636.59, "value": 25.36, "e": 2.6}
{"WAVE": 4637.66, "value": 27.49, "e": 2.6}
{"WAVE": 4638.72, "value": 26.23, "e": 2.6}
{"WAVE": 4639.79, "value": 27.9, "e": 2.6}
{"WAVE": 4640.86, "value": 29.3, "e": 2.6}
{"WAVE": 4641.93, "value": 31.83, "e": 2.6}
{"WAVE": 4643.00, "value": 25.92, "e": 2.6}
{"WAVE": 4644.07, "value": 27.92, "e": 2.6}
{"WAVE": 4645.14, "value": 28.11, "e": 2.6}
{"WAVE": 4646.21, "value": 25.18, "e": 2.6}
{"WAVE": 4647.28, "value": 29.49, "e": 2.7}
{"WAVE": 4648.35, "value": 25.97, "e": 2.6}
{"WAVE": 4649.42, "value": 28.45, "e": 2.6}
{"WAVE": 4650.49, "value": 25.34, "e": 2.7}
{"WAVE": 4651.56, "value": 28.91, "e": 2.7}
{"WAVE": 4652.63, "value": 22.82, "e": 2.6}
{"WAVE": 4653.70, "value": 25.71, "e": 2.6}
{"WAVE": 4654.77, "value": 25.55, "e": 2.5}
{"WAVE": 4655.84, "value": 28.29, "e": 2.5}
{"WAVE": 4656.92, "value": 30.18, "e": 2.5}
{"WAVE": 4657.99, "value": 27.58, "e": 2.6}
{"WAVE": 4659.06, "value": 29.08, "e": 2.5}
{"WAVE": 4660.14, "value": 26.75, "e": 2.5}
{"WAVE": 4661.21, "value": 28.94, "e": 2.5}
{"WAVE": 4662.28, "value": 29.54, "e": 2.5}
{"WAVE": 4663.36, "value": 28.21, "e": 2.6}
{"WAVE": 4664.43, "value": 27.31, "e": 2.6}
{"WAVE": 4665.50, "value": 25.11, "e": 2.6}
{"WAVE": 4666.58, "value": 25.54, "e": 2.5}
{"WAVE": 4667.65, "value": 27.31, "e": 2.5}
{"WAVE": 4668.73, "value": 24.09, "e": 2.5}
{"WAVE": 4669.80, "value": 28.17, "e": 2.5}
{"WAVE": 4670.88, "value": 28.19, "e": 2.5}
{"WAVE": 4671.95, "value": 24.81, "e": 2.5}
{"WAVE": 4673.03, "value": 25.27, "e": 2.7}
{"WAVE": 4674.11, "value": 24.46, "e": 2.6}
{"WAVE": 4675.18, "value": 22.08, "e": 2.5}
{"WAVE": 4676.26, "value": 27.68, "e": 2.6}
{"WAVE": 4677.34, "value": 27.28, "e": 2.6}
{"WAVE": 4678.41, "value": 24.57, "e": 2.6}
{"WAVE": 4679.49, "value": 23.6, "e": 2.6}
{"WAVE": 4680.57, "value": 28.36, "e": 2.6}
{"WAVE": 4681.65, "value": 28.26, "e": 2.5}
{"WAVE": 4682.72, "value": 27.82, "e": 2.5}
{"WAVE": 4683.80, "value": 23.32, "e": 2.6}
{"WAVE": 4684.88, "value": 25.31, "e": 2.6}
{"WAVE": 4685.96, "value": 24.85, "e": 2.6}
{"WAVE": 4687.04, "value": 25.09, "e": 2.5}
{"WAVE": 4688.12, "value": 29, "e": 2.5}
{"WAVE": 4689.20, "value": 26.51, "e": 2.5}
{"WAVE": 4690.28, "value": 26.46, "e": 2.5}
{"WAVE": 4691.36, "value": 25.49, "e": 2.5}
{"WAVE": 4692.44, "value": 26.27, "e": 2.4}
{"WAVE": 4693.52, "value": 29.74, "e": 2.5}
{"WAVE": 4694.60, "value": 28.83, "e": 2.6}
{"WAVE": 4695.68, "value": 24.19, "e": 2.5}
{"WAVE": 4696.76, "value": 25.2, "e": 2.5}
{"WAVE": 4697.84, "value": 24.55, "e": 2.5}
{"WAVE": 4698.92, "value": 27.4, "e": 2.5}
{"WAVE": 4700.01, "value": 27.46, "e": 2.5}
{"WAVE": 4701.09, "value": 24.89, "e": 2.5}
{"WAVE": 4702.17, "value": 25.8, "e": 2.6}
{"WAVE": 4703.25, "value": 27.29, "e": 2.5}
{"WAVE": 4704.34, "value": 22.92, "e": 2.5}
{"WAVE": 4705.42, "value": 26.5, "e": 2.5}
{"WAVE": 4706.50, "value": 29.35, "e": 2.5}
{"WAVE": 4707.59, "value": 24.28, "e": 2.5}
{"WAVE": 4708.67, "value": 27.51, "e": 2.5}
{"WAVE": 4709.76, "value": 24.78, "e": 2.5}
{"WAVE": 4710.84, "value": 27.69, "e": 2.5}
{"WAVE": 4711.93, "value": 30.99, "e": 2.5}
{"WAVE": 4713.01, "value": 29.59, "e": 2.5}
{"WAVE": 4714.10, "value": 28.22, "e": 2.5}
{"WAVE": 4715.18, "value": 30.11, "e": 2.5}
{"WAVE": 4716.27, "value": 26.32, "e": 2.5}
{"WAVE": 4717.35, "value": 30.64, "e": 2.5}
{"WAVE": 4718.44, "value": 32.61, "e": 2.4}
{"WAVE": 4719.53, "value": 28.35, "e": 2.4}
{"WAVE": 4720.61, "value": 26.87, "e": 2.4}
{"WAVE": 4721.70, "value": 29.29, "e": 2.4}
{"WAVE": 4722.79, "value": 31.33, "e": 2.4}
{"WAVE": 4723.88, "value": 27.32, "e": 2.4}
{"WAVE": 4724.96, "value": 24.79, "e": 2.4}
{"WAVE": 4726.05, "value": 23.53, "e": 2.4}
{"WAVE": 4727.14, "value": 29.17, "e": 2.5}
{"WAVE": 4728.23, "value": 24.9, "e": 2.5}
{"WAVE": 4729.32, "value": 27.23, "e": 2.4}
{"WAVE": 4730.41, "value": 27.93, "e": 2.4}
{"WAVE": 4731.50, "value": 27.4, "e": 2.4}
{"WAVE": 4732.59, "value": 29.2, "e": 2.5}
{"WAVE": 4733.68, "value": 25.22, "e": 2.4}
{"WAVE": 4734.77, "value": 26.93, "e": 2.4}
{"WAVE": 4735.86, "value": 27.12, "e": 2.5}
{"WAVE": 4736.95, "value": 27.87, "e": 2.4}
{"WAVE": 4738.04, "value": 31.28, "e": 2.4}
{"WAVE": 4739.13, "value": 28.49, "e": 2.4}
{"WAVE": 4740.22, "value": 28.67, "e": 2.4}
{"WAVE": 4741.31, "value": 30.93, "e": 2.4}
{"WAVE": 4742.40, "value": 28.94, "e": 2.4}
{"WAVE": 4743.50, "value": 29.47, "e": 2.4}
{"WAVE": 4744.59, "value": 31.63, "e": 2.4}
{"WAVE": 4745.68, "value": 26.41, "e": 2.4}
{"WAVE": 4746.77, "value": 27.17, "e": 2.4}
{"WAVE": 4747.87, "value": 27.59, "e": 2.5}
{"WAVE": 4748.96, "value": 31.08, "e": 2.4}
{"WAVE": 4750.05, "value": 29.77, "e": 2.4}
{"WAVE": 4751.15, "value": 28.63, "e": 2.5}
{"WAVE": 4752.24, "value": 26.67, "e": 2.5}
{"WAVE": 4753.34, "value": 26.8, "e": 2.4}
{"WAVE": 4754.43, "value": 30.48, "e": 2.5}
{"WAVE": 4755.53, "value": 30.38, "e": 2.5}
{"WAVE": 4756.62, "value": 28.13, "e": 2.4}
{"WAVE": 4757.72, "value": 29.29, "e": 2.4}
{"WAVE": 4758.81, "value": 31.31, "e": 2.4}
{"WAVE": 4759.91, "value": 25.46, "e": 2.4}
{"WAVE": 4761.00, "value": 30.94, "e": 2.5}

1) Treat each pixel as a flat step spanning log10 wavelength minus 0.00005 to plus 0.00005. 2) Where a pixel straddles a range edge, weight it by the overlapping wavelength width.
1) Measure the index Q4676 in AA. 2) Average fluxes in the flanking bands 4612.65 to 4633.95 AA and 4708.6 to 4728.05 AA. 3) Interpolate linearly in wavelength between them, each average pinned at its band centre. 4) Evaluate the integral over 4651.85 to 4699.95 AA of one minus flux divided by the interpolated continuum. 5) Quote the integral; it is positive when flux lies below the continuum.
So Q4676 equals 3.2 AA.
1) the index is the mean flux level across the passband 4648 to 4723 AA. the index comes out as 26.9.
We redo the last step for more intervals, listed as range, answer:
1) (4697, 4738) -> 27.4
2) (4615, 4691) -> 27.4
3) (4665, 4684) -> 25.9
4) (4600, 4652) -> 28.3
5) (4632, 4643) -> 29.3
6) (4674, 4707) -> 26.2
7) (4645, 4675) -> 26.9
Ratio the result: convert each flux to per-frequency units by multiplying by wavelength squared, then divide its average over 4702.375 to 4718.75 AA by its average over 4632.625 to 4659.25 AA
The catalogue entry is 1.0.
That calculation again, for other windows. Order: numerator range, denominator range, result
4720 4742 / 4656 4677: 1.06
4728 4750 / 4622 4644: 1.02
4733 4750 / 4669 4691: 1.13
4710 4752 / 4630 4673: 1.06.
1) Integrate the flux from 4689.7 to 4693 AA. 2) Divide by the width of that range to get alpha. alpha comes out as 26.1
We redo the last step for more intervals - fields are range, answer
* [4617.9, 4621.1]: 25.6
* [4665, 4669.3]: 25.5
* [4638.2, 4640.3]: 27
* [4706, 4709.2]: 27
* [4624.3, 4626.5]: 29.2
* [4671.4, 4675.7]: 24.2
